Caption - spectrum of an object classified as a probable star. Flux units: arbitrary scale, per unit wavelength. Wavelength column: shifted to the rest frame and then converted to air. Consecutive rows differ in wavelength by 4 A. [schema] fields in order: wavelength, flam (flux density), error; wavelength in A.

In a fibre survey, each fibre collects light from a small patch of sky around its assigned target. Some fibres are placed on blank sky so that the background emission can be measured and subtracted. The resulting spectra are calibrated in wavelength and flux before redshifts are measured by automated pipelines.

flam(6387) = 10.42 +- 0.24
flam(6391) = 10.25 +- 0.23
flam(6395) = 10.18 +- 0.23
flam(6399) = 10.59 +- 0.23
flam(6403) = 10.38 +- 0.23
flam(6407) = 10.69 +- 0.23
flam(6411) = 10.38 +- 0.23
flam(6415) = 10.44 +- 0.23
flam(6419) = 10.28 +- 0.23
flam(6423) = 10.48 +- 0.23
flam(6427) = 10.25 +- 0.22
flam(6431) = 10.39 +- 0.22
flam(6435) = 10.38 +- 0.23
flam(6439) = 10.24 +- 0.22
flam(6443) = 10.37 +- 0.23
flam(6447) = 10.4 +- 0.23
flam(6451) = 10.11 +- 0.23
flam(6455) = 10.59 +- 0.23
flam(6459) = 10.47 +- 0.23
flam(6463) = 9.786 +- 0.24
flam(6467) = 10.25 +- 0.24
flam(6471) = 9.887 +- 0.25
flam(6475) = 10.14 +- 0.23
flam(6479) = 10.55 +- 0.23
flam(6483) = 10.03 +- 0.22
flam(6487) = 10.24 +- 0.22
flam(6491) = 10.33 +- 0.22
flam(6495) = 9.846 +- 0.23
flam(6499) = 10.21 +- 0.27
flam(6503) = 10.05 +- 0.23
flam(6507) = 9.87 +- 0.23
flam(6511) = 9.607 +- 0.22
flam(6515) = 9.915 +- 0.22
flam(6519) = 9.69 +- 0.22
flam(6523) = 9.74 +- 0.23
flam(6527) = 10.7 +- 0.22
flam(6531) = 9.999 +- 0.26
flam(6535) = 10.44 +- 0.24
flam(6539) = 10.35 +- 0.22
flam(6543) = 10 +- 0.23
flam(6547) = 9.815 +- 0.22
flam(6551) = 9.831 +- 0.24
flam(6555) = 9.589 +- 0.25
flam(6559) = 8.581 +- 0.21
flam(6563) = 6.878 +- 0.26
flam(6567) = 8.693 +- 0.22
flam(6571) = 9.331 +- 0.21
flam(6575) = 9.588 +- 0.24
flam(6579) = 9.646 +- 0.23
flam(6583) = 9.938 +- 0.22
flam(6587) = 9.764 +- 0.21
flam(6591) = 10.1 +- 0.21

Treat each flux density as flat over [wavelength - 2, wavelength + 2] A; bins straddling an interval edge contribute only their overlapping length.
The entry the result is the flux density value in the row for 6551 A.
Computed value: 9.831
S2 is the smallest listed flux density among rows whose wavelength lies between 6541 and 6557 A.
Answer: 9.589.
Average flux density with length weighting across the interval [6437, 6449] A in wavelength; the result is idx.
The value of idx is 10.3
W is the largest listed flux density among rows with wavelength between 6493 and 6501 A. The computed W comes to 10.21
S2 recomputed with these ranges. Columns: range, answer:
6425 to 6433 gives 10.25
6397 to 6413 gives 10.38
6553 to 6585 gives 6.878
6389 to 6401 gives 10.18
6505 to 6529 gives 9.607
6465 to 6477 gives 9.887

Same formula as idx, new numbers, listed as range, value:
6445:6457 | 10.4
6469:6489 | 10.2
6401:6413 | 10.5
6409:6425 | 10.4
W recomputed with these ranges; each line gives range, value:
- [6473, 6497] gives 10.55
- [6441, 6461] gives 10.59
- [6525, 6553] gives 10.7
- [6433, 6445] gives 10.38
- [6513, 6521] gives 9.915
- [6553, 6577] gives 9.589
